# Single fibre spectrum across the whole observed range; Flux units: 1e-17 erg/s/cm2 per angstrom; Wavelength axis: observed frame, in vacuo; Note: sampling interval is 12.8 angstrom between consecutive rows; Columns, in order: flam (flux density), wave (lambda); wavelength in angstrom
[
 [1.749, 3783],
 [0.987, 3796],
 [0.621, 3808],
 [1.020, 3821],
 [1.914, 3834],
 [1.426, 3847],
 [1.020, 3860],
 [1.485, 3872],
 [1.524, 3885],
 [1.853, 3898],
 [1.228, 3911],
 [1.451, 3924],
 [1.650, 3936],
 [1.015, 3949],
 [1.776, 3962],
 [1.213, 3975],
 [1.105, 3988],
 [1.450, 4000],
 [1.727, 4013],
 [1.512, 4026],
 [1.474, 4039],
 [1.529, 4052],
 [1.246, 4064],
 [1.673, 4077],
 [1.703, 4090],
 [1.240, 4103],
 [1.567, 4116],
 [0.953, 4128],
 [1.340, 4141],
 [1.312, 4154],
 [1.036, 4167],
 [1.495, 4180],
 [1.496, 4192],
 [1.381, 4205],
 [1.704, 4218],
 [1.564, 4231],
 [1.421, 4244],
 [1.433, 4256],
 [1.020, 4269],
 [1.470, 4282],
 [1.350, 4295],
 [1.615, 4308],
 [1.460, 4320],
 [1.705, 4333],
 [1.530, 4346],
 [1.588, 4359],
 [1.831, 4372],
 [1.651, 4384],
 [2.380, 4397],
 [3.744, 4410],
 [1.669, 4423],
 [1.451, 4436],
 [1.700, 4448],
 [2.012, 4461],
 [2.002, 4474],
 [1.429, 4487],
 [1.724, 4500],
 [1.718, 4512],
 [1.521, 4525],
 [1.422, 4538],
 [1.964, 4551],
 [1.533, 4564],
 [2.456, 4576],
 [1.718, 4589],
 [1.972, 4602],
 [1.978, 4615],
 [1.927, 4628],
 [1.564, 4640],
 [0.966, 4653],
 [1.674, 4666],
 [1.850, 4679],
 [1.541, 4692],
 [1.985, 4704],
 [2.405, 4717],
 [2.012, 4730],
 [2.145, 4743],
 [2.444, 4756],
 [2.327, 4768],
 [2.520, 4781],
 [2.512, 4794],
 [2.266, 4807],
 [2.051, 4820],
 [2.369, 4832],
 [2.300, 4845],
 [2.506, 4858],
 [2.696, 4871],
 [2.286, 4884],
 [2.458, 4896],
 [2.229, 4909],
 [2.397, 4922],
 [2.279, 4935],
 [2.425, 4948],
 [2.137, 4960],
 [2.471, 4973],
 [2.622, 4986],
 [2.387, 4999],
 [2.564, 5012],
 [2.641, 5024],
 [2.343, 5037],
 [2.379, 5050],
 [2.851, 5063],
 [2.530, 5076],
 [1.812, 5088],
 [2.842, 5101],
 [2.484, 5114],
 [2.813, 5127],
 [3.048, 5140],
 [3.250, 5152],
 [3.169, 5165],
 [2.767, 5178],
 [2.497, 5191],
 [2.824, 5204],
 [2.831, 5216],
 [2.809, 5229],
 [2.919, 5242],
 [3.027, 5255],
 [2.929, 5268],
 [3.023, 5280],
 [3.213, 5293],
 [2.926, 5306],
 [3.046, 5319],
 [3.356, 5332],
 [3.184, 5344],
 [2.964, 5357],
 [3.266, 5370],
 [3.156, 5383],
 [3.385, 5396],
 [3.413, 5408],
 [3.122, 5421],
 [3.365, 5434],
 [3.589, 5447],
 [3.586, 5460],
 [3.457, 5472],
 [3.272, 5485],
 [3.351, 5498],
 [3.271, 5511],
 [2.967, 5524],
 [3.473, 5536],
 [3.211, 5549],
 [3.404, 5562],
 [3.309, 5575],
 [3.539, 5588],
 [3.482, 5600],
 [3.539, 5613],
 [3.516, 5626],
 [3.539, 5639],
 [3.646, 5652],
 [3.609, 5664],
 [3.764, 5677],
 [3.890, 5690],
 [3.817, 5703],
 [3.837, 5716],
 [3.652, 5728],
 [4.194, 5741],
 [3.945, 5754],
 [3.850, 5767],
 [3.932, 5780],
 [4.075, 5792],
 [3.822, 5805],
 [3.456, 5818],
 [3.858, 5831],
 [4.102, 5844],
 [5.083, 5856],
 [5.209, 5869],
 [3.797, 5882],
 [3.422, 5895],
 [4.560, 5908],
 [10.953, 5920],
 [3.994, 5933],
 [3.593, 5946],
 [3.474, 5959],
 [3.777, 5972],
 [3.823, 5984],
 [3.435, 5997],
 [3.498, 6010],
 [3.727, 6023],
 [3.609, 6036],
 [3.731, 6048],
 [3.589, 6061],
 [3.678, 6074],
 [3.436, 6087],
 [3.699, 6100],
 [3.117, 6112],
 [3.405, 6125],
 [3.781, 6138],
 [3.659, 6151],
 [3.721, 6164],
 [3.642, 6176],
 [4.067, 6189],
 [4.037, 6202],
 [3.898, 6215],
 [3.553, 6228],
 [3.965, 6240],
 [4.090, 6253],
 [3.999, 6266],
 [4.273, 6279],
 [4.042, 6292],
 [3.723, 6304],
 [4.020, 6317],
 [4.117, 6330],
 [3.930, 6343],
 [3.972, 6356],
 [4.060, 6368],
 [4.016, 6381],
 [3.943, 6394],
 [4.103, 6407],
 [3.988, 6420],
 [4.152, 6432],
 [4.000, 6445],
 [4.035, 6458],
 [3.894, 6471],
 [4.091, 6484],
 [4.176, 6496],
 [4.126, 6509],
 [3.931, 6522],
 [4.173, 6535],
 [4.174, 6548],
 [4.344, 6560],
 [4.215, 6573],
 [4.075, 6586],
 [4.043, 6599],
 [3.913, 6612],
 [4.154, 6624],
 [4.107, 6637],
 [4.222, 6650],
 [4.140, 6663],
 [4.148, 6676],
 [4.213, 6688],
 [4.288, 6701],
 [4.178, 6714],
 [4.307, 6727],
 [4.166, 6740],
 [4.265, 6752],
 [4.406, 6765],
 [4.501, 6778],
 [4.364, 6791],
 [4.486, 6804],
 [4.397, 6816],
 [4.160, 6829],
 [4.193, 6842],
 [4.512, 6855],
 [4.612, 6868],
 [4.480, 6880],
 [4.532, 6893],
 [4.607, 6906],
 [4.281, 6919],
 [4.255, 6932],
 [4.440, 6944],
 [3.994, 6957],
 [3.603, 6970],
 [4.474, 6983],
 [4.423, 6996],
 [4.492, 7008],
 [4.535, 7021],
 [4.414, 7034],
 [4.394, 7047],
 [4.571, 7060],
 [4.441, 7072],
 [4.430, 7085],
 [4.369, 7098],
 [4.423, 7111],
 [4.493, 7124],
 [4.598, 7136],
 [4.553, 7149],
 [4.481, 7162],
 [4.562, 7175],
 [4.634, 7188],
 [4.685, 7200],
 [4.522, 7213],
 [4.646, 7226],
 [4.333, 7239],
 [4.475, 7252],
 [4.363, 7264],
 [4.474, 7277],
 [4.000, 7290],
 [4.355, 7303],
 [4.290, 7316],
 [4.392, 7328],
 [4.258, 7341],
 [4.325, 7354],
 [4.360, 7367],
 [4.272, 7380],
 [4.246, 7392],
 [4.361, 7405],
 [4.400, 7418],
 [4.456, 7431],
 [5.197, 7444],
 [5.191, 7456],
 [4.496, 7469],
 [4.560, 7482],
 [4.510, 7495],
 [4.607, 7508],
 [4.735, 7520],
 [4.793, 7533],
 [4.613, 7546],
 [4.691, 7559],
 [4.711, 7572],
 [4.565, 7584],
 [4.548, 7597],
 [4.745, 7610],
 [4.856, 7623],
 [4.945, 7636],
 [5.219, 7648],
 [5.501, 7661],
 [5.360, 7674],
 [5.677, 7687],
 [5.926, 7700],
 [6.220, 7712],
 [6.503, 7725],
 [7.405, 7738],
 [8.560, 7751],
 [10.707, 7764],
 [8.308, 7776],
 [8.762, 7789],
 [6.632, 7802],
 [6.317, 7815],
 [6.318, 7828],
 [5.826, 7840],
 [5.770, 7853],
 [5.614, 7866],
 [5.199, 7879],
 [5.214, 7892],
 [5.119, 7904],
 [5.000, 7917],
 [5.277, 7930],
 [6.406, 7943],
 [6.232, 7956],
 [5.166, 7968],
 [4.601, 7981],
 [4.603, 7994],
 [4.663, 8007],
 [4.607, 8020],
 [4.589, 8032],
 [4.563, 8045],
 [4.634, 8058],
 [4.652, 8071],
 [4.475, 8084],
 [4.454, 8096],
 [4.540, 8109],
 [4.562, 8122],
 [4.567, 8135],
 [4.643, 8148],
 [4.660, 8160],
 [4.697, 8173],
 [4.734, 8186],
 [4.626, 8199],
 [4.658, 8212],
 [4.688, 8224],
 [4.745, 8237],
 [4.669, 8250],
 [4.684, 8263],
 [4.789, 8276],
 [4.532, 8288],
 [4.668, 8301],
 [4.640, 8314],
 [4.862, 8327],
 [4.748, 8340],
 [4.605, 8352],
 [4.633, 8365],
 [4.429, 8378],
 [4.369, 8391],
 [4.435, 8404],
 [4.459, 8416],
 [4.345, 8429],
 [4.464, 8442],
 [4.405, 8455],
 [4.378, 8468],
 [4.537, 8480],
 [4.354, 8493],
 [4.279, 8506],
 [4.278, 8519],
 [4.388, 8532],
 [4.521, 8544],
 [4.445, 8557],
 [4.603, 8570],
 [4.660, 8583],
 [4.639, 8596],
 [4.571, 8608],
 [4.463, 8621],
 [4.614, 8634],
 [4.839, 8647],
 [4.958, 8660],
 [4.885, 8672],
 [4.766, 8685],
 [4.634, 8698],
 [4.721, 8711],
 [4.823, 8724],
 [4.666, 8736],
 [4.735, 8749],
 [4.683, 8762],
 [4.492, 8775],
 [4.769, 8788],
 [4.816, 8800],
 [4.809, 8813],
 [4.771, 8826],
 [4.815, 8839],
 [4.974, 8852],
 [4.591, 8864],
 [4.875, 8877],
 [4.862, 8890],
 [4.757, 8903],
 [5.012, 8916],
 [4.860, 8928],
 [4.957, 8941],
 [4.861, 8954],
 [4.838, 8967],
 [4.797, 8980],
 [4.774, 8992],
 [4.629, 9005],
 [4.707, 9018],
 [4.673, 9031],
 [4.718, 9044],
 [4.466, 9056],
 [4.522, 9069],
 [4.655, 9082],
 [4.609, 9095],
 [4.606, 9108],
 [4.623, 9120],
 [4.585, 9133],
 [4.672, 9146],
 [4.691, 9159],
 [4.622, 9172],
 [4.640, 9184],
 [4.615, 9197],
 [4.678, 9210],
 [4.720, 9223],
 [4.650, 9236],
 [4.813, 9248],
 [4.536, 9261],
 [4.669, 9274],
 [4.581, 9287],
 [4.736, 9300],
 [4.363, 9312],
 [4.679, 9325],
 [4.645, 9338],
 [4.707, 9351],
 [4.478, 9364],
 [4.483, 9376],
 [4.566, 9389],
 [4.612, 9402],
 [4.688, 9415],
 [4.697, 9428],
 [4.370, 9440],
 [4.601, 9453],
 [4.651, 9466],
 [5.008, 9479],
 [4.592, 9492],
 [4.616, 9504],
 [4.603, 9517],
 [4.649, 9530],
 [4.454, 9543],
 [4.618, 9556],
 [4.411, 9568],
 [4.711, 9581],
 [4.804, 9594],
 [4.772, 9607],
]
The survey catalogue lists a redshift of 0.182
